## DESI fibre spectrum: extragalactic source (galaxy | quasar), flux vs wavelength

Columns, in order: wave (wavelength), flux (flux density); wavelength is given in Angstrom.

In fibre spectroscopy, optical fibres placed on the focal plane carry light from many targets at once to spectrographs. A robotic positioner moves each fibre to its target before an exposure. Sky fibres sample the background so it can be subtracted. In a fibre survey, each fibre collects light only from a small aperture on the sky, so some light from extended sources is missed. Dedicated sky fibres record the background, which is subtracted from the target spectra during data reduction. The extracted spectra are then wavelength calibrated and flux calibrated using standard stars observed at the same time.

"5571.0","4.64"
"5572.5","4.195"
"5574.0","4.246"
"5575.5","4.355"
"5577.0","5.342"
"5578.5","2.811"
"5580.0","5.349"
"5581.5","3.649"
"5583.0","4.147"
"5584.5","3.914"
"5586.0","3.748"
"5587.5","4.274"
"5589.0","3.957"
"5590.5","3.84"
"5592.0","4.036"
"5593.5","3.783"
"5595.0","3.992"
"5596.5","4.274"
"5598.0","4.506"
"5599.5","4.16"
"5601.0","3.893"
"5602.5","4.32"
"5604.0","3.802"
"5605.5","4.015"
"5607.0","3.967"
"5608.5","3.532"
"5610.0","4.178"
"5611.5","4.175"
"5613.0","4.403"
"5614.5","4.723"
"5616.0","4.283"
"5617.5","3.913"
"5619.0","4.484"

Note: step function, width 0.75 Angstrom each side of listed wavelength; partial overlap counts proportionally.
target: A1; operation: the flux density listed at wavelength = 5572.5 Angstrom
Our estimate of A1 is 4.195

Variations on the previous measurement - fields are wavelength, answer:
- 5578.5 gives 2.811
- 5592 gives 4.036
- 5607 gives 3.967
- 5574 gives 4.246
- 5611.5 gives 4.175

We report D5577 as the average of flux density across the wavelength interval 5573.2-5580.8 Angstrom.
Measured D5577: 4.41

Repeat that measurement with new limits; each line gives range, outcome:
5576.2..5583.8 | 4.26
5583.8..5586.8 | 3.84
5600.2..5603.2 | 4.1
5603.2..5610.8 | 3.9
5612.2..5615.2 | 4.55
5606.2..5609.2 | 3.76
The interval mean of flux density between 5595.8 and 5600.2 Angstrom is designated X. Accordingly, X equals 4.32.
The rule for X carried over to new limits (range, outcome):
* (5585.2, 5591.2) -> 3.96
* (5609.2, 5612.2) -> 4.17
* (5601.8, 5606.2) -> 4.04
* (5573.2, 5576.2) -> 4.3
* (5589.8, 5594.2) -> 3.89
